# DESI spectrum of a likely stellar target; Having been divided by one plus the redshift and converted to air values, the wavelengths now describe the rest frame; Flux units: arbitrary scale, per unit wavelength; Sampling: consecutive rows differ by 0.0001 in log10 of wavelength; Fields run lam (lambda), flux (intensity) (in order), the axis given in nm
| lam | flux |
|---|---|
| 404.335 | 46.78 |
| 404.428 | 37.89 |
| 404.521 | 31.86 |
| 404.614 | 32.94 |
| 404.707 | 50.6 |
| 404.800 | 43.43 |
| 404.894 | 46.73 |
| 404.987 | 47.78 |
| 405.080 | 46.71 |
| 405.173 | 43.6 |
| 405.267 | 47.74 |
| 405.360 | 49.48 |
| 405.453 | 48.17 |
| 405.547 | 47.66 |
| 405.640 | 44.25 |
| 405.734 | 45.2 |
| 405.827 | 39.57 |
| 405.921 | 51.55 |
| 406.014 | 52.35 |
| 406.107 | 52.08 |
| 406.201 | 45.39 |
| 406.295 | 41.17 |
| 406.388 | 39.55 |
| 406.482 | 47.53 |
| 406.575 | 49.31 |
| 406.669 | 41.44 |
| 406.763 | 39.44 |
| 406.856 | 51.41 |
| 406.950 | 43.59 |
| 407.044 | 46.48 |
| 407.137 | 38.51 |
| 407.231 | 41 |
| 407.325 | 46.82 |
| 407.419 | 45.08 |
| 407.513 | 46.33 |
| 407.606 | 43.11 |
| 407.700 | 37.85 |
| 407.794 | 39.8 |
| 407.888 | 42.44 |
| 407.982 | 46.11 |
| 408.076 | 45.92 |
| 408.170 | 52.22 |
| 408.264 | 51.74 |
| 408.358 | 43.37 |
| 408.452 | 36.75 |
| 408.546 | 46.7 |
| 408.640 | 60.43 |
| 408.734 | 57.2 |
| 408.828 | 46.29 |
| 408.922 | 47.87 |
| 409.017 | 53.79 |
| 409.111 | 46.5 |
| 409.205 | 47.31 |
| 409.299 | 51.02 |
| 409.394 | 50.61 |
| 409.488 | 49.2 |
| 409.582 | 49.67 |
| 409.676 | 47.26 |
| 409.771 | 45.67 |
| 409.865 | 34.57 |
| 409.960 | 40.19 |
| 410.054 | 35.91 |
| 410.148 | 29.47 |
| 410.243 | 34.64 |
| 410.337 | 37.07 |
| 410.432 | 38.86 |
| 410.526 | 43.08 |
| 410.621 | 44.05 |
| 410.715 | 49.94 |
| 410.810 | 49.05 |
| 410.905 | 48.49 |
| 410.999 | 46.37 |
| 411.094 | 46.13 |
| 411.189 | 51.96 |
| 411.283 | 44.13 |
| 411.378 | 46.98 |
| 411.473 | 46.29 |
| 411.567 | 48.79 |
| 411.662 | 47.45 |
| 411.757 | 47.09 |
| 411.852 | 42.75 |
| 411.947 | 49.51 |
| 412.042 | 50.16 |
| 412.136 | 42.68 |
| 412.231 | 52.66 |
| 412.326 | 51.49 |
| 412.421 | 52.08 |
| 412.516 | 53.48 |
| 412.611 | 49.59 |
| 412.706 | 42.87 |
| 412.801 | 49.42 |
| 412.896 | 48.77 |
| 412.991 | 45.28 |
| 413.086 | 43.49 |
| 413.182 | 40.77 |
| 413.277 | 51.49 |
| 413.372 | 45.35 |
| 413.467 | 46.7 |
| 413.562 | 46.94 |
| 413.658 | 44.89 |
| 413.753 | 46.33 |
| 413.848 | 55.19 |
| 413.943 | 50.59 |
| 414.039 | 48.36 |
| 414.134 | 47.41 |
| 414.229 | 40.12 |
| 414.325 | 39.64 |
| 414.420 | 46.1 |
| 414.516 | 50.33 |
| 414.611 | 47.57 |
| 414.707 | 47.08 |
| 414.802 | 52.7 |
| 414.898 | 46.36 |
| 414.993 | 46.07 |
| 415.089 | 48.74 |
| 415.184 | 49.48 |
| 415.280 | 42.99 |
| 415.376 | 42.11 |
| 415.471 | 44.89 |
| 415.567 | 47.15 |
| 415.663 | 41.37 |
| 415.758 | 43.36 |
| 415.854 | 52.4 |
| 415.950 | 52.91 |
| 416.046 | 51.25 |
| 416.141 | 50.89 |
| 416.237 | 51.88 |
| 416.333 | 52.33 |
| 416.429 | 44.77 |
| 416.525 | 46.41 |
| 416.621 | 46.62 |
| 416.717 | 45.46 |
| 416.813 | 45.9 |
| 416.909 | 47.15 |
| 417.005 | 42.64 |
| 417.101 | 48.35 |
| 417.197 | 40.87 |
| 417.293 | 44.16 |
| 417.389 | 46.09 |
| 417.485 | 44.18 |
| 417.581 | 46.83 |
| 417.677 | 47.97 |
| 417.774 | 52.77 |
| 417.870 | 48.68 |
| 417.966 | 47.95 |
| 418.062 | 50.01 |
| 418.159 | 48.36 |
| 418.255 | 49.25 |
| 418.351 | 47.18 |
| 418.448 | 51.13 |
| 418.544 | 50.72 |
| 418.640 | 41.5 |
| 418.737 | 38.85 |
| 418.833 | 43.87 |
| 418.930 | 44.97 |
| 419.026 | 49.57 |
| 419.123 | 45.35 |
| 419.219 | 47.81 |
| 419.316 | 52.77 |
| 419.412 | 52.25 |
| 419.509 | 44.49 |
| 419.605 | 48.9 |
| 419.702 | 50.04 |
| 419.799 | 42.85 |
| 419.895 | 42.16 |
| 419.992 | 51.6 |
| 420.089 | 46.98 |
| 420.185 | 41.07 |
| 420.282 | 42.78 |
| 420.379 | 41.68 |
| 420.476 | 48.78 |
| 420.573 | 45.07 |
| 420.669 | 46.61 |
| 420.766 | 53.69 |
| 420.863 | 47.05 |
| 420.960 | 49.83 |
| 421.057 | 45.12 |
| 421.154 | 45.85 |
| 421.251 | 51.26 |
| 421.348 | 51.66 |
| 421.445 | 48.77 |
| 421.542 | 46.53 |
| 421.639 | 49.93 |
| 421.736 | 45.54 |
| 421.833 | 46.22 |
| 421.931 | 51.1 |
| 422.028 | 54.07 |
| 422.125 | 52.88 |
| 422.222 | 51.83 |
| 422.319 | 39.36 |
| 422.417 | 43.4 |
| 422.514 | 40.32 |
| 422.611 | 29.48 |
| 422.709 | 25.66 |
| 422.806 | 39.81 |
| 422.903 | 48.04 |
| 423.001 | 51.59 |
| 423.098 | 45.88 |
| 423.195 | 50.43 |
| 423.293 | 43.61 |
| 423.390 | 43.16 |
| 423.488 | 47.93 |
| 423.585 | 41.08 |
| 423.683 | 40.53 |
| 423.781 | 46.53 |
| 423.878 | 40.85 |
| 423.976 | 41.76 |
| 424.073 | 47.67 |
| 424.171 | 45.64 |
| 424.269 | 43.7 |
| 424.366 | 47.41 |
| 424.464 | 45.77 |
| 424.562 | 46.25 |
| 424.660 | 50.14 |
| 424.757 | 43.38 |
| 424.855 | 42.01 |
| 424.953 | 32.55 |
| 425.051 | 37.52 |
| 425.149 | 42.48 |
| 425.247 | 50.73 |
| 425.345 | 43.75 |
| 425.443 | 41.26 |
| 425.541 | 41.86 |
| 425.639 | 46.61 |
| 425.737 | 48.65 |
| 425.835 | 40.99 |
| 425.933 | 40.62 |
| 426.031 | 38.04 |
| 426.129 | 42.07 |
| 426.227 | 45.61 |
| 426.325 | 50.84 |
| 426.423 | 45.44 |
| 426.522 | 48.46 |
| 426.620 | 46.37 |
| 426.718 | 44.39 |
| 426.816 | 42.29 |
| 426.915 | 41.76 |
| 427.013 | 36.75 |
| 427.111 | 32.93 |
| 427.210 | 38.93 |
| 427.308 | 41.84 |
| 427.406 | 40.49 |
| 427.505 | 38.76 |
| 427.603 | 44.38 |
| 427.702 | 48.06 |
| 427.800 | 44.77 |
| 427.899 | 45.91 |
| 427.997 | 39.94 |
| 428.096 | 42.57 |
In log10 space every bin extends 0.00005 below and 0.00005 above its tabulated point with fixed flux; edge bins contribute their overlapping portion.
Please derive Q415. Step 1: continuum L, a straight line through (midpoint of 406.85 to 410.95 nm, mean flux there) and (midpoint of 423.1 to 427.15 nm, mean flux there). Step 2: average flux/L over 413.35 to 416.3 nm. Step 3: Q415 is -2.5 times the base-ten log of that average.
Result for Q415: -0.07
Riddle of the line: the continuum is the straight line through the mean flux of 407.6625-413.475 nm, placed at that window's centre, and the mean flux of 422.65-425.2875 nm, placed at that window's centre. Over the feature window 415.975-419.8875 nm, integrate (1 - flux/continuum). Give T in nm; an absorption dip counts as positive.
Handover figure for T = -0.22 nm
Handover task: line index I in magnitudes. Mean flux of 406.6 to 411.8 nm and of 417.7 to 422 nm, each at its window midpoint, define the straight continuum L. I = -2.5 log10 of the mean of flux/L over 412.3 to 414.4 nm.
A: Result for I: -0.03 mag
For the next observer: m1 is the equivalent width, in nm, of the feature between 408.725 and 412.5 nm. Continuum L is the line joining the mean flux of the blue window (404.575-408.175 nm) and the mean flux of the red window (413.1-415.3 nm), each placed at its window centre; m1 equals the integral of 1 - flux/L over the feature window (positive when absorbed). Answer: 0.005 nm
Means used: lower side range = 45.1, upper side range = 47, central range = 46.1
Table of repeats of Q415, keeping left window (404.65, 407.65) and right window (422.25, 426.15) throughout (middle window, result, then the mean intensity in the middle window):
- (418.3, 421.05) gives -0.07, 46.8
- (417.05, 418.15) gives -0.07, 47.1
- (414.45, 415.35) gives -0.08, 47.7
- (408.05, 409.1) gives -0.09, 49.3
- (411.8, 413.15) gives -0.08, 48.1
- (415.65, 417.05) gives -0.09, 47.9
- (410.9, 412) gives -0.05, 47.1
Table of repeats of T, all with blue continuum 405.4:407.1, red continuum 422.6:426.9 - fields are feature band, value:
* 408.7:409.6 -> -0.09 nm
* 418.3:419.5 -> -0.07 nm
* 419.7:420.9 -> -0.05 nm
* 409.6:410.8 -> 0.13 nm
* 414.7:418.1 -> -0.19 nm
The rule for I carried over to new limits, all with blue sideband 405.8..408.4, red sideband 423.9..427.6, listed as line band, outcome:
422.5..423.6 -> 0.03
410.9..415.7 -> -0.06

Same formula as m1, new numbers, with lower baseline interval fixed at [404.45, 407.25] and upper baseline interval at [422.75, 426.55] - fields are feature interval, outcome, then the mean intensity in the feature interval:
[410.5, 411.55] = -0.056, 47.1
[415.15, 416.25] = -0.070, 47.4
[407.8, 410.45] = -0.031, 45.3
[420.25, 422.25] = -0.180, 48.4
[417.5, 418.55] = -0.105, 48.9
